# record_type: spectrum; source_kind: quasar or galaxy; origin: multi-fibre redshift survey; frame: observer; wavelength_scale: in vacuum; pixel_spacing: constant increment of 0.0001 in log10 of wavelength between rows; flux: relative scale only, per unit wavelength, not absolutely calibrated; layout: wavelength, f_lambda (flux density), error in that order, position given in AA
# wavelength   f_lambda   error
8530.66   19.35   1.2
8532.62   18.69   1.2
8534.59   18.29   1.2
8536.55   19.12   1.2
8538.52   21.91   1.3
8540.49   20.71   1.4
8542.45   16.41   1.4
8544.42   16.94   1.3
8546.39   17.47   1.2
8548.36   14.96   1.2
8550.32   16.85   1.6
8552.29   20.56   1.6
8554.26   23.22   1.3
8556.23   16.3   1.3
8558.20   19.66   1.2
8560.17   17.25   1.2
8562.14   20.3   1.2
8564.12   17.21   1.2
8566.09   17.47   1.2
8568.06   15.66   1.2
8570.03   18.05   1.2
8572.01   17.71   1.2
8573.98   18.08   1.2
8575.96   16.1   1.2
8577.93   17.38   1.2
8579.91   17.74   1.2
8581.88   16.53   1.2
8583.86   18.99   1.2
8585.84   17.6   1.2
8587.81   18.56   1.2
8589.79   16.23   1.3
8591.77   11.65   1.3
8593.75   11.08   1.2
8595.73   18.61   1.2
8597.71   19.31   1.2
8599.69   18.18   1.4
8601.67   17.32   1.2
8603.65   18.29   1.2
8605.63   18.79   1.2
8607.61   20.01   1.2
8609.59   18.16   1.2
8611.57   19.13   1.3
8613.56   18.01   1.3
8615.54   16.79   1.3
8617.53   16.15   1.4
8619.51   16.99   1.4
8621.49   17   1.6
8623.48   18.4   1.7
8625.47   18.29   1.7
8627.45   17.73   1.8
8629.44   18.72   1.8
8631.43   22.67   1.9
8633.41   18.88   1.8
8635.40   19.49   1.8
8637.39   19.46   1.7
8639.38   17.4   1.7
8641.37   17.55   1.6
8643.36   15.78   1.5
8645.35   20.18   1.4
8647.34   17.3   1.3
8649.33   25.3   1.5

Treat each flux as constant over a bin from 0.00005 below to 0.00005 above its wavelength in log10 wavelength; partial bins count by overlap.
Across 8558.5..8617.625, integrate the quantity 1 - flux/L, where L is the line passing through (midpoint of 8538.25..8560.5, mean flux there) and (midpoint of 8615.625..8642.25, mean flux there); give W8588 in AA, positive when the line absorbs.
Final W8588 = 3.0 AA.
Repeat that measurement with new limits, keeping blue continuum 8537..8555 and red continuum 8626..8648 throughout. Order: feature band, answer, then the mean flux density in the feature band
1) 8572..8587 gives 0.95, 17.5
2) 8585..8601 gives 1.96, 16.4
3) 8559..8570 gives 0.62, 17.7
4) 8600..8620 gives 0.74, 18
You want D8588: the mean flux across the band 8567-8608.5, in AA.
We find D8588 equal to 17.2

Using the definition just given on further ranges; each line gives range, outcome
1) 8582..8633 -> 17.7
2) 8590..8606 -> 16.5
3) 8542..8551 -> 16.5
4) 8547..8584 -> 17.9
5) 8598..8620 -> 18.1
